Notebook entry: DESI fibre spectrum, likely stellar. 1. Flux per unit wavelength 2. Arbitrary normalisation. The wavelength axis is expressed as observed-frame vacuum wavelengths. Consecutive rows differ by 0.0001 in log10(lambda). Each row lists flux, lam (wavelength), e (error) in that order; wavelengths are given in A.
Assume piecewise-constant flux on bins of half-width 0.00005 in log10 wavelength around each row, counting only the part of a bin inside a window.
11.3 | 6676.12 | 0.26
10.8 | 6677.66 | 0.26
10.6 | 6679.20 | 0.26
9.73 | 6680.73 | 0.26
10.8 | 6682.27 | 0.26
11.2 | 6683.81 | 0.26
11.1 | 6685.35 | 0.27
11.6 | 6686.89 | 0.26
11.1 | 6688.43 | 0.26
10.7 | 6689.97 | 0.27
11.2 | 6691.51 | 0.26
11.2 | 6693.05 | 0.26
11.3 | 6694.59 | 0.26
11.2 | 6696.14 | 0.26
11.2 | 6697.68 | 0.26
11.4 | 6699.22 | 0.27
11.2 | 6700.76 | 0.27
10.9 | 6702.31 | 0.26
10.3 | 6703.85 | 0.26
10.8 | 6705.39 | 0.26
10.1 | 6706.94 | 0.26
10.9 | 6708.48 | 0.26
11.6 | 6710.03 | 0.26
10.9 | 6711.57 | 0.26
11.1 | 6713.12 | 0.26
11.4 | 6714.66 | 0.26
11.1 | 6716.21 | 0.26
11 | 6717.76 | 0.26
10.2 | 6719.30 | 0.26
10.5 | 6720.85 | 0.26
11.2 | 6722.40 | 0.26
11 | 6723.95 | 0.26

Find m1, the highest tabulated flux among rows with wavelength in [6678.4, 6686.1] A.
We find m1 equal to 11.2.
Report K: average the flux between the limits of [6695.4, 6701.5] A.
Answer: 11.3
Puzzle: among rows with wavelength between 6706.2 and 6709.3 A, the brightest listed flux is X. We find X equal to 10.9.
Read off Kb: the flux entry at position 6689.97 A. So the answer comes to 10.7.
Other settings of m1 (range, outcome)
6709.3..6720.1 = 11.6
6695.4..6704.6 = 11.4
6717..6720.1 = 11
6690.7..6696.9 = 11.3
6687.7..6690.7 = 11.1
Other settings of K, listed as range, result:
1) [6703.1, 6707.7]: 10.4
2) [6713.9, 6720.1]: 10.9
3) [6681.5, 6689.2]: 11.2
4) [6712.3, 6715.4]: 11.2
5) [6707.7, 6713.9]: 11.1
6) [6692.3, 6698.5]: 11.2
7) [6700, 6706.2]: 10.8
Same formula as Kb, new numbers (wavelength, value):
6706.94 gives 10.1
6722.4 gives 11.2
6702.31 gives 10.9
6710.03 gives 11.6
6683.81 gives 11.2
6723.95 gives 11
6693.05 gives 11.2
